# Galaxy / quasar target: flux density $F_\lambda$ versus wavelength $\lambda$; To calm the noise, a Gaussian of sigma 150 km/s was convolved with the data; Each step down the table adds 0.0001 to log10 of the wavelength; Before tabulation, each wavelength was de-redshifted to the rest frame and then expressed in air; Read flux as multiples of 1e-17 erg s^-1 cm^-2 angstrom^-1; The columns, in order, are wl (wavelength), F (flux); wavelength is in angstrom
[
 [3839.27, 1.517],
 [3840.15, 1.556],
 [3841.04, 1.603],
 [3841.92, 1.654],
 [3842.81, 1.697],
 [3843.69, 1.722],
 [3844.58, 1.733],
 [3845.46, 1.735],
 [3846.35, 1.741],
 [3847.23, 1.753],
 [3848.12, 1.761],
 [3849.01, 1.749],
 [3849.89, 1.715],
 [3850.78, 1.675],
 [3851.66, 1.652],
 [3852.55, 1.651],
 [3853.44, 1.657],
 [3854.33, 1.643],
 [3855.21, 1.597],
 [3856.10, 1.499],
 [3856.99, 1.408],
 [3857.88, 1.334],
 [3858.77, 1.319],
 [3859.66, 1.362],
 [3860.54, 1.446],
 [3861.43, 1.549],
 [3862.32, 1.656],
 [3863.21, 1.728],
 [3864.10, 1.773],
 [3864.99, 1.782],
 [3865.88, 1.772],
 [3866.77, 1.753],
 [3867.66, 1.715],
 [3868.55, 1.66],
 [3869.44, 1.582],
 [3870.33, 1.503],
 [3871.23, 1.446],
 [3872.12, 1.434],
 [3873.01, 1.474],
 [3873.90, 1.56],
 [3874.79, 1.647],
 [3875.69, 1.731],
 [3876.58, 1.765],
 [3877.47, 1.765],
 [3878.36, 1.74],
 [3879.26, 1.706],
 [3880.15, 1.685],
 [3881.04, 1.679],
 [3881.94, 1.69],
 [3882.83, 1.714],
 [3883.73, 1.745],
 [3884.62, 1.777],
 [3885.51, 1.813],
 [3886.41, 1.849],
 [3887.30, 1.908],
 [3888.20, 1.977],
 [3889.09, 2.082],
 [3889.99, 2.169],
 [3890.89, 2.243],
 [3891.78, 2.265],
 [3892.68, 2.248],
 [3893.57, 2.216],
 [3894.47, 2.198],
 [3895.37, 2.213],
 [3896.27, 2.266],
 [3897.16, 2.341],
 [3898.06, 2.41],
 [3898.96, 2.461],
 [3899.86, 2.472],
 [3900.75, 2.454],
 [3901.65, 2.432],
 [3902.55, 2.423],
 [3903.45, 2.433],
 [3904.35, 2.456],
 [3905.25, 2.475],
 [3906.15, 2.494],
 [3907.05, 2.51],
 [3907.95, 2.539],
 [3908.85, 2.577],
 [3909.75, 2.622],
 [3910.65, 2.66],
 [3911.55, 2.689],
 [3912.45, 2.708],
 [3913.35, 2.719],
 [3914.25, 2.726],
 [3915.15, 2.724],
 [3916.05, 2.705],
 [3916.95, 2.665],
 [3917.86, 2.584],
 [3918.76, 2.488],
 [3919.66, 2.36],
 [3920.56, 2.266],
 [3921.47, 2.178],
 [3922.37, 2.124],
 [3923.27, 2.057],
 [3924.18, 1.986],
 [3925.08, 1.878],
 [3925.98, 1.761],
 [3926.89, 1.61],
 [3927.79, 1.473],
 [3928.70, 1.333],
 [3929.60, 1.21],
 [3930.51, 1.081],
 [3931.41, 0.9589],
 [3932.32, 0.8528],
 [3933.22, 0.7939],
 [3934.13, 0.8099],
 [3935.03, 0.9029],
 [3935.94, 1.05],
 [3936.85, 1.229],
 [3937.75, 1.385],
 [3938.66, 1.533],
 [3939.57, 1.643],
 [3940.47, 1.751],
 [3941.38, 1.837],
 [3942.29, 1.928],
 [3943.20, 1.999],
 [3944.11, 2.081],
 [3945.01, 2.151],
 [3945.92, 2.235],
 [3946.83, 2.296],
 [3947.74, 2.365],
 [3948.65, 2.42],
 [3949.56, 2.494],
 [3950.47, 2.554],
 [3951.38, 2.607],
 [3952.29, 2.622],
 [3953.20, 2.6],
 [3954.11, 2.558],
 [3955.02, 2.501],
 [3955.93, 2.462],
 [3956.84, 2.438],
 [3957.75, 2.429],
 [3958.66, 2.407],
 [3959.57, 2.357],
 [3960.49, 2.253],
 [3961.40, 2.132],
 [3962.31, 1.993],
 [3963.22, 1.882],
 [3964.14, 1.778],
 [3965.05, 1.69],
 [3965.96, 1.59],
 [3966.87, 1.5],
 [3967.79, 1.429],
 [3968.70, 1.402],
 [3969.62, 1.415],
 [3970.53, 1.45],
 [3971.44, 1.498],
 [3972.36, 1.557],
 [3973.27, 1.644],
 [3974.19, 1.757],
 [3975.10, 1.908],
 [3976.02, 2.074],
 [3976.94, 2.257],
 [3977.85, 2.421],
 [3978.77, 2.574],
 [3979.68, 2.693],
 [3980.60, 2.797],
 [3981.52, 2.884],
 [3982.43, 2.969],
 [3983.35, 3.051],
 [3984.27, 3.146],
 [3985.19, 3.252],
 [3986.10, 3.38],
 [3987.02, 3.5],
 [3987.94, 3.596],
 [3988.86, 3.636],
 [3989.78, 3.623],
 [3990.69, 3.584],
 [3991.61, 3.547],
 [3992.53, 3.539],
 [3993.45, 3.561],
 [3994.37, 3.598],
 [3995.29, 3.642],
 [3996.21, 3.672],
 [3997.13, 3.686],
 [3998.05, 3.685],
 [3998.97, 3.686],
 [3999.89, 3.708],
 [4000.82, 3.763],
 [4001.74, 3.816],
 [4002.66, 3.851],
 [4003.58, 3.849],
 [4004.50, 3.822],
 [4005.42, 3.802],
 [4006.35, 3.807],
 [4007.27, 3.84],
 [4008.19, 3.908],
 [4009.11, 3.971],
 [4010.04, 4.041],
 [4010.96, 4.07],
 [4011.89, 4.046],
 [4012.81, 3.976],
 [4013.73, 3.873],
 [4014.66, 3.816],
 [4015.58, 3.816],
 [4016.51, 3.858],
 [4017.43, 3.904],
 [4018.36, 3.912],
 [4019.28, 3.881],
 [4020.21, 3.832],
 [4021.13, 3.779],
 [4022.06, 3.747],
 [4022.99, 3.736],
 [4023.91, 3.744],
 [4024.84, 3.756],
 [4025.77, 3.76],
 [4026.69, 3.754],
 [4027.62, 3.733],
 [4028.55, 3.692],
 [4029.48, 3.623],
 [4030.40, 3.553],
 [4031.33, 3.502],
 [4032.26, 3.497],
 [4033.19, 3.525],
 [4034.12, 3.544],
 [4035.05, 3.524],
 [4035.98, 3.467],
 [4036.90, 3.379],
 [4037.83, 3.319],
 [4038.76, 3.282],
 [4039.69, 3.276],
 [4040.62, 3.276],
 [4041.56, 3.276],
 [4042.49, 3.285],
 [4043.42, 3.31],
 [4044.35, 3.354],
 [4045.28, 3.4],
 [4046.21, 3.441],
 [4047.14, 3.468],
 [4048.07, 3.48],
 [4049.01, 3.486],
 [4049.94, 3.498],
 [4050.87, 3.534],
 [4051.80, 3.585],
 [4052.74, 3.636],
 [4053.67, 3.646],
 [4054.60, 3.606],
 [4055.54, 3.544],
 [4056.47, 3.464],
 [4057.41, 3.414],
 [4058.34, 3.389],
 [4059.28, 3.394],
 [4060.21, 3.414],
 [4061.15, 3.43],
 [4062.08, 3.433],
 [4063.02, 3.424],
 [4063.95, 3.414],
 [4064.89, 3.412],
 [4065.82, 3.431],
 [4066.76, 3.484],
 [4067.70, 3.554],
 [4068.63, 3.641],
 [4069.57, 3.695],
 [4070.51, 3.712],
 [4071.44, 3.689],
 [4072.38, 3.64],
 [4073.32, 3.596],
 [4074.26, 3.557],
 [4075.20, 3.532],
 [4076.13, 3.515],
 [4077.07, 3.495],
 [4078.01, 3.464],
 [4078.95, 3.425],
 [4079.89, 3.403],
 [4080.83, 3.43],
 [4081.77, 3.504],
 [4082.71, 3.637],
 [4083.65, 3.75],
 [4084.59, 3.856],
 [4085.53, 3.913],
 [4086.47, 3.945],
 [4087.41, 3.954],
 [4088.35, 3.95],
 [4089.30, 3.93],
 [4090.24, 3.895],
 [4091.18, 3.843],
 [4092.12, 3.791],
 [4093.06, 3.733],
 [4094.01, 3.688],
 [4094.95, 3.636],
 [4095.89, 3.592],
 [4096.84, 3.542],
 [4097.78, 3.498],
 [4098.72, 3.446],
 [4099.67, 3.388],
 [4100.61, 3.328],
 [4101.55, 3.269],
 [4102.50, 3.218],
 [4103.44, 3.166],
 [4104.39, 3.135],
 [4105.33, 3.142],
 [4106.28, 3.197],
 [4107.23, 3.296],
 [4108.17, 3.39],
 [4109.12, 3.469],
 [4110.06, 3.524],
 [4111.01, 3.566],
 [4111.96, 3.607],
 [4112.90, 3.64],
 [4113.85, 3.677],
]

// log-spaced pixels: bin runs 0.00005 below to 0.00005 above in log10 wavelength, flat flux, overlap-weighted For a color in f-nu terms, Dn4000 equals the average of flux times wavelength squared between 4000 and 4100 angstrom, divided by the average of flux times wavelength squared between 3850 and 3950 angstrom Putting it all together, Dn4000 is 2.04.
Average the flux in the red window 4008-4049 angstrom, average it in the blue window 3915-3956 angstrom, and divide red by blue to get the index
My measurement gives 1.9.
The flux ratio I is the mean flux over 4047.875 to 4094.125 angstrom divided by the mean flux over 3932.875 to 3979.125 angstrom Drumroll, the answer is 1.86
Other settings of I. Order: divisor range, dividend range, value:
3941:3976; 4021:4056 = 1.71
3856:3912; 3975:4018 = 1.78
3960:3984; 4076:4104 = 1.77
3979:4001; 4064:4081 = 1.04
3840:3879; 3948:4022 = 1.83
